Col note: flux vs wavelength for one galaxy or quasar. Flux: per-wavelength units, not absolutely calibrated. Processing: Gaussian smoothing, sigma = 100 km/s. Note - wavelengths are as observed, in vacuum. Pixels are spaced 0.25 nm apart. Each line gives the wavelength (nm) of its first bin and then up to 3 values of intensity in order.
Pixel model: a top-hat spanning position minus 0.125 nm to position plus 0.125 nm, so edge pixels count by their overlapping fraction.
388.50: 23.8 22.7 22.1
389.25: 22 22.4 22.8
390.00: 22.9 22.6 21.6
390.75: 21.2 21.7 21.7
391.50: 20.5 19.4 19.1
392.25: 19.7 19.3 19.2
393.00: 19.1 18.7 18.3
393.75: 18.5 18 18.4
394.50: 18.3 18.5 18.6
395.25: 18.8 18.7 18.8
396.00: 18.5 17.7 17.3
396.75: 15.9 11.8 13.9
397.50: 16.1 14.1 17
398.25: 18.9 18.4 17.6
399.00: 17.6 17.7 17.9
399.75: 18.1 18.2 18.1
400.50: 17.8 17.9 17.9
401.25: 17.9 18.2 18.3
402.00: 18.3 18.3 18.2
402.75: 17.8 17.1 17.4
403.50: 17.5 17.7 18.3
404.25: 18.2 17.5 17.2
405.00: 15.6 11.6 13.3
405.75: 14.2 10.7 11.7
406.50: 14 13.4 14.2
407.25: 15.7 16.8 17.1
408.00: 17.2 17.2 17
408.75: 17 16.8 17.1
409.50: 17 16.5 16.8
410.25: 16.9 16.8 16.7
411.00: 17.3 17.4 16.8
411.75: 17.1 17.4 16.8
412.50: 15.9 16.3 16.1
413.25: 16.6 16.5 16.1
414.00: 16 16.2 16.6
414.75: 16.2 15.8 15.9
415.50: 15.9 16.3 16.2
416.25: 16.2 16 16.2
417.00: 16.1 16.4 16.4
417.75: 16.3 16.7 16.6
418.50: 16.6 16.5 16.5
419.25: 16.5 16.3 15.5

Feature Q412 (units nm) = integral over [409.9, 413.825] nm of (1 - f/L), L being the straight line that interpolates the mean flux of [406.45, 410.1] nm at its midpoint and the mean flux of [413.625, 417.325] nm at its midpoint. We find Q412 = -0.12 nm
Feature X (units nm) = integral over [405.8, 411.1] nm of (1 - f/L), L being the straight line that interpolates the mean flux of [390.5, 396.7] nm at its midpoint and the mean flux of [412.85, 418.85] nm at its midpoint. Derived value 0.41 nm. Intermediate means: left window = 19.1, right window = 16.3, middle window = 15.9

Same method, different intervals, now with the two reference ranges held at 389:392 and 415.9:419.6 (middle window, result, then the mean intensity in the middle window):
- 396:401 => 0.76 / 17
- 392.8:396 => 0.35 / 18.6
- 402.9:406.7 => 0.70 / 15.4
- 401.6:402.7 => 0.06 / 18.2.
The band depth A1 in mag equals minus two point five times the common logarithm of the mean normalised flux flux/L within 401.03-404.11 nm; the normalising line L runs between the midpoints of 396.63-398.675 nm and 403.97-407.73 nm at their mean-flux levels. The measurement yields -0.18 mag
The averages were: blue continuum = 15.8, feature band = 17.9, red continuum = 14.8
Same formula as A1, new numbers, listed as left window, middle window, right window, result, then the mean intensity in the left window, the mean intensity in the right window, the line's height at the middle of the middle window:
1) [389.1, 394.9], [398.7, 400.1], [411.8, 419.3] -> 0.07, 20.2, 16.3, 19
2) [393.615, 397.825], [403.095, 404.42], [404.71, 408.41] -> -0.16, 17.2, 14.6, 15.3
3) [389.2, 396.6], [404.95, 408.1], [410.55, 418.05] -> 0.23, 19.7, 16.4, 17.6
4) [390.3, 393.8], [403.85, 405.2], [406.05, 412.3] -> 0.01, 19.9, 16.3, 17.3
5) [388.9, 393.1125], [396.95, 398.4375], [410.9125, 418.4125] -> 0.25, 21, 16.4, 19.7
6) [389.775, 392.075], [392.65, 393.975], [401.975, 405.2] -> 0.10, 21.3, 17.5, 20.6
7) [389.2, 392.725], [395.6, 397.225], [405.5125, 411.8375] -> 0.18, 21.1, 15.9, 19.5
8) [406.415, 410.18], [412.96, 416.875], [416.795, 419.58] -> 0.01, 16.3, 16.4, 16.4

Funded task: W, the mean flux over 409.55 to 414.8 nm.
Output 16.6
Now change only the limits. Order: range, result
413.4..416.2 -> 16.2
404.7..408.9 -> 14.9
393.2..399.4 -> 17.4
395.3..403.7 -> 17.4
